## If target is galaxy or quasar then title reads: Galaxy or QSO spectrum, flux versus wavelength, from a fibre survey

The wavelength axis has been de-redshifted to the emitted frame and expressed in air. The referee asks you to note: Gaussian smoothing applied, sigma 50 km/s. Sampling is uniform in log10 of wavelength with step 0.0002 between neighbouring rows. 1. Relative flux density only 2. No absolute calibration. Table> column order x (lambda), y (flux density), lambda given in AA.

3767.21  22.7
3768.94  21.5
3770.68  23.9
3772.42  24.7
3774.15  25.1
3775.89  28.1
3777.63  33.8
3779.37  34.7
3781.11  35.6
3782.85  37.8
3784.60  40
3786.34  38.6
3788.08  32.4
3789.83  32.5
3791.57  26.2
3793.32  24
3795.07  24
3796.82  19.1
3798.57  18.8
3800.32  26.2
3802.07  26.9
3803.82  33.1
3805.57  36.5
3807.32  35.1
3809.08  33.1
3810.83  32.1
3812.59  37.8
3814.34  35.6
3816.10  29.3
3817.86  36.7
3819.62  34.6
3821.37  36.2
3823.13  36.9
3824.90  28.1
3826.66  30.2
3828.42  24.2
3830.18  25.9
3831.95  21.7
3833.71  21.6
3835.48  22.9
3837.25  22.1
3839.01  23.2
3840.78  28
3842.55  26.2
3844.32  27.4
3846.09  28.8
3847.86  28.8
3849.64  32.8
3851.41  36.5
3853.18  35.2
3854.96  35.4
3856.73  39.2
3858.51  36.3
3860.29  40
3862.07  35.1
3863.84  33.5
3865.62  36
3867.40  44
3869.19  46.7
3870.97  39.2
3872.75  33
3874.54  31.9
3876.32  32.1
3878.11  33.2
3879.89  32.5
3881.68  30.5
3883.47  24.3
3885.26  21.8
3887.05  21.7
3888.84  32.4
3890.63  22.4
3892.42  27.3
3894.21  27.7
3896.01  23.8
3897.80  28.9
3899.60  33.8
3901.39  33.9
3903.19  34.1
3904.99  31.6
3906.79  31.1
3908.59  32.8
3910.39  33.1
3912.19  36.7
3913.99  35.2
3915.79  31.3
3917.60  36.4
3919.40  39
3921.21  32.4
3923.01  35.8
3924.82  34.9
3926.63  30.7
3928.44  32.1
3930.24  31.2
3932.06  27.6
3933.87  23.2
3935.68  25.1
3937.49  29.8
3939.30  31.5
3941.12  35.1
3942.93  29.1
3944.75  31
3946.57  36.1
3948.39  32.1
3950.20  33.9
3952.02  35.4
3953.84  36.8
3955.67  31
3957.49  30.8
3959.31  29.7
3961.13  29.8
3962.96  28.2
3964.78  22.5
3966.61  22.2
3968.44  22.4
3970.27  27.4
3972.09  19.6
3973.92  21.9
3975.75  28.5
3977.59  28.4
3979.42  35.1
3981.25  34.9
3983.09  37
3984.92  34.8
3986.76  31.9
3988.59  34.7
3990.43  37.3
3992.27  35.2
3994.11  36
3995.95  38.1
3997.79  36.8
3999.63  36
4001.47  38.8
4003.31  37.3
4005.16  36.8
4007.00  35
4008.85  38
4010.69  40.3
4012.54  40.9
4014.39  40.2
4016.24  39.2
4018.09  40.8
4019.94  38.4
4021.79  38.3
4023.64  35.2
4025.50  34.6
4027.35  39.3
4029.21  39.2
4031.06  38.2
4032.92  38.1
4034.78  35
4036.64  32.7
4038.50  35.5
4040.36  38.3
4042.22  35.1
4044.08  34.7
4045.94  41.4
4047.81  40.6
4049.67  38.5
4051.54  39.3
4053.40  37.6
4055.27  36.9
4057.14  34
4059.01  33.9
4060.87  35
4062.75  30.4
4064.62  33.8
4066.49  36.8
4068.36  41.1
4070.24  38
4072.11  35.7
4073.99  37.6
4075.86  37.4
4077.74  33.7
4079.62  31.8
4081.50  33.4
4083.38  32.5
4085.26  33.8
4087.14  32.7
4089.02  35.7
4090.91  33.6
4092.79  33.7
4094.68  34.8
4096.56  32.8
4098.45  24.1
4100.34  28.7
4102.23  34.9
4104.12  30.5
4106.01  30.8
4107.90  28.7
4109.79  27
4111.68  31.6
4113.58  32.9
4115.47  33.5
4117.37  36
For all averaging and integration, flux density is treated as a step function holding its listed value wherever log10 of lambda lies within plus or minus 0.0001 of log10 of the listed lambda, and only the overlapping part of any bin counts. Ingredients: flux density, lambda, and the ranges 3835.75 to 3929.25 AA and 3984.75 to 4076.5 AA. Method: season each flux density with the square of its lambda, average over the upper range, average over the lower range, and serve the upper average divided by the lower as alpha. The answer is 1.24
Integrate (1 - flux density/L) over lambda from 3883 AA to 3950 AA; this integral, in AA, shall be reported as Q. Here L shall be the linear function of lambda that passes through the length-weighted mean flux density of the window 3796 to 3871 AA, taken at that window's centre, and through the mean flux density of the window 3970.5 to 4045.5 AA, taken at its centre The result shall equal 5.34 AA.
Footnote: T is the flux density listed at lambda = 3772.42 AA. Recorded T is 24.7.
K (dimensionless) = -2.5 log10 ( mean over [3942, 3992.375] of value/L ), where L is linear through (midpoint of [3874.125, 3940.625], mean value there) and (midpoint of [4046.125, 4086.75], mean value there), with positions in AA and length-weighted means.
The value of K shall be 0.07 mag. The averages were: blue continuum 30.7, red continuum 35.9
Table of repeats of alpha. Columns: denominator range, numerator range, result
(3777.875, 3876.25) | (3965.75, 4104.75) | 1.22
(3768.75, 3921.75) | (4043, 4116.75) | 1.23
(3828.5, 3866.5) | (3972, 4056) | 1.31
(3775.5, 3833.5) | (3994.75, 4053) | 1.36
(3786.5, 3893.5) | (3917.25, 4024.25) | 1.15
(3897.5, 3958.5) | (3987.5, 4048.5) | 1.21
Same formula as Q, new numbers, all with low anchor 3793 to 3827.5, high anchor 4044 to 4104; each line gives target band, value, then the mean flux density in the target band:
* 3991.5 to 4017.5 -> -3.1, 37.8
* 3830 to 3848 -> 3.6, 25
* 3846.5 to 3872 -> -4.3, 36.9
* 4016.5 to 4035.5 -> -2.0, 37.8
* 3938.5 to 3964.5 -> 0.8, 31.9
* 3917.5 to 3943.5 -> 1.0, 31.5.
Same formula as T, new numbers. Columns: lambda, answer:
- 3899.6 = 33.8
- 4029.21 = 39.2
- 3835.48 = 22.9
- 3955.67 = 31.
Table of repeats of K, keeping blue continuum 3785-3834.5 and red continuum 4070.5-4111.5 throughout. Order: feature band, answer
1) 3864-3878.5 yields -0.20 mag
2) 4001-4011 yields -0.18 mag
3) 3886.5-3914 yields 0.02 mag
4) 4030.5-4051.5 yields -0.16 mag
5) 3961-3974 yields 0.29 mag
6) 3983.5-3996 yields -0.12 mag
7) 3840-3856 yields -0.03 mag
